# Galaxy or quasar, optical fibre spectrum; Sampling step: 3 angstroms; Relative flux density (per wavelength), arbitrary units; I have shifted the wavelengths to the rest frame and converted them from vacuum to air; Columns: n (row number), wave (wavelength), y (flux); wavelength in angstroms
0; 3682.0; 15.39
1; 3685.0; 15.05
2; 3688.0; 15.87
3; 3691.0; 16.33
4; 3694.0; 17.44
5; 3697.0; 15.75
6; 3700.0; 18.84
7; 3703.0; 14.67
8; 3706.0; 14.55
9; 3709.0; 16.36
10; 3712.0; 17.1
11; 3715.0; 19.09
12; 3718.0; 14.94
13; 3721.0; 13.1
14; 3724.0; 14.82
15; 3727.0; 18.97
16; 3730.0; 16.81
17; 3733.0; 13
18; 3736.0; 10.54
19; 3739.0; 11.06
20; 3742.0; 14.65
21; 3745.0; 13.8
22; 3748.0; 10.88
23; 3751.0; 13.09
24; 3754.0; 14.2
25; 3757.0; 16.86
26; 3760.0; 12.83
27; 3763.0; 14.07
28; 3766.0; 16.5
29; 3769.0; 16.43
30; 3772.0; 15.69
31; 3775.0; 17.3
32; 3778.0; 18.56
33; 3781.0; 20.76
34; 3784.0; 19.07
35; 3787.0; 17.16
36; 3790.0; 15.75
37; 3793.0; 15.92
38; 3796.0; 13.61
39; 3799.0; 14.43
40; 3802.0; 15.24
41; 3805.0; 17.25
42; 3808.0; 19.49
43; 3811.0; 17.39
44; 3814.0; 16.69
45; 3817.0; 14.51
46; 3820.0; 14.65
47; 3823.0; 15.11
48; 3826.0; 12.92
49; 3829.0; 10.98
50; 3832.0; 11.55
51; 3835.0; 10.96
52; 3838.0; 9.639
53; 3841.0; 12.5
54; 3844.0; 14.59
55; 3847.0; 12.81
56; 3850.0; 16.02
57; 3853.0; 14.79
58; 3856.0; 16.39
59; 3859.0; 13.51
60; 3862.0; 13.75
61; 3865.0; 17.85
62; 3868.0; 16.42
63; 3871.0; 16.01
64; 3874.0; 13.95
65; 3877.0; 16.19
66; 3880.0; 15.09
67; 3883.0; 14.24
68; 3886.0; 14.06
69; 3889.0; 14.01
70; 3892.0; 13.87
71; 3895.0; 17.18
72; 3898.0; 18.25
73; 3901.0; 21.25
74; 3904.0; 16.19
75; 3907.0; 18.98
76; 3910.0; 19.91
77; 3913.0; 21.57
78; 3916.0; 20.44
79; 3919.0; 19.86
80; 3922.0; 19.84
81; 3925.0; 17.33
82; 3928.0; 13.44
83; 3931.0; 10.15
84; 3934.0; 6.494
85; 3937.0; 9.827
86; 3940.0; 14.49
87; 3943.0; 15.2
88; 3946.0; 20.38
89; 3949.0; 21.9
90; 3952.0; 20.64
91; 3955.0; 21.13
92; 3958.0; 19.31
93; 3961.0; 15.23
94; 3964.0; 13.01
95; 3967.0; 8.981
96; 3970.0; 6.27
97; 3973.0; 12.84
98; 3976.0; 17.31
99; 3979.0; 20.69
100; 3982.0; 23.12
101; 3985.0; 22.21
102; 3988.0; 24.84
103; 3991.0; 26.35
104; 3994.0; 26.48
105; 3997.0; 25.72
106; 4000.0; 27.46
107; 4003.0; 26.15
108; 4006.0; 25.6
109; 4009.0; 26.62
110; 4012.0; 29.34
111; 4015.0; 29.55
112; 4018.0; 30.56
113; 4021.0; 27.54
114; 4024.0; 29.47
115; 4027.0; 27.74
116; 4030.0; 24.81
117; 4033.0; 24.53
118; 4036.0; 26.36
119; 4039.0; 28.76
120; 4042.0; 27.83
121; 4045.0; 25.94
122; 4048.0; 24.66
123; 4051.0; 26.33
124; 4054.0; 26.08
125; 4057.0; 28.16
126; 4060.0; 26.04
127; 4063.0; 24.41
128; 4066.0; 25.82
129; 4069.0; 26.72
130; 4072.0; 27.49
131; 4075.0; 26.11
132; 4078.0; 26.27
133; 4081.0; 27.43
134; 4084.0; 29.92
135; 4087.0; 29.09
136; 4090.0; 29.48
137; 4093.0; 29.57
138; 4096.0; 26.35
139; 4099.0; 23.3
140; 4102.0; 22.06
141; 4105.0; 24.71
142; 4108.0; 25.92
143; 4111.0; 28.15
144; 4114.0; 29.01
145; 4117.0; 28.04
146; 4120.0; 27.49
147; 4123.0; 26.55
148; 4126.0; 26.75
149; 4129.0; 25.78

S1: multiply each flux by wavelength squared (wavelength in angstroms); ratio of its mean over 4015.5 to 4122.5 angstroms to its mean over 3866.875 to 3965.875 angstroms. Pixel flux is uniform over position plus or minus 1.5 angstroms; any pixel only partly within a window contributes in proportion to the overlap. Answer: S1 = 1.76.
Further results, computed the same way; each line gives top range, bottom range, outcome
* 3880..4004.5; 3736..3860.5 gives 1.31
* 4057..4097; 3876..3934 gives 1.79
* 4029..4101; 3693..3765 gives 2.13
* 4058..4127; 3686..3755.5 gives 2.16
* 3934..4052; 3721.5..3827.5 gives 1.62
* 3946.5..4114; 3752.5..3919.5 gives 1.72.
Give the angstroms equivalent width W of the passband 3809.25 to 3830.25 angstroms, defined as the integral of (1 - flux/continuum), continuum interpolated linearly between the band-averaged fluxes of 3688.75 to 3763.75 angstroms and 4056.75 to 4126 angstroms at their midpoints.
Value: 3.8 angstroms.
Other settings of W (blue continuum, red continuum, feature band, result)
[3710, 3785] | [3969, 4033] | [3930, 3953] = 7.7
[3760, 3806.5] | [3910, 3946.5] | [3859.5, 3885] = 1.1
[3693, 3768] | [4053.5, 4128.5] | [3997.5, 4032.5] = -4.7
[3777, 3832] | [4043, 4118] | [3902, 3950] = 9.3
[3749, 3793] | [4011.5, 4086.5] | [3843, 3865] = 5.3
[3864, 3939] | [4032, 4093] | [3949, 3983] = 6.7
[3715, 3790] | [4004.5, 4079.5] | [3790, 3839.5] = 9.1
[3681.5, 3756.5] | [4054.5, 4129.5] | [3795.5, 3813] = 1.4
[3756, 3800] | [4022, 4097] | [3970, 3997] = 3.5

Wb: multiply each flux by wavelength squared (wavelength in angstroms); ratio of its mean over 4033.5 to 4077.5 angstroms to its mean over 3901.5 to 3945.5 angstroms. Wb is 1.7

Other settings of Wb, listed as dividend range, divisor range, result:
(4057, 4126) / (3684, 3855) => 2.09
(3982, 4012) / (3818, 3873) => 2.00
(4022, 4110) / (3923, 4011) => 1.49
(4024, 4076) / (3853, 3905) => 1.83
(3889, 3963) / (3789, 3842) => 1.26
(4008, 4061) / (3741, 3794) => 1.98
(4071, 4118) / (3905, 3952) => 1.75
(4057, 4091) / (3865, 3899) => 1.94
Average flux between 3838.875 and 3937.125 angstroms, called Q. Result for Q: 15.7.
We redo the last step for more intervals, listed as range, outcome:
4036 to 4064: 26.5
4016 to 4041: 27.5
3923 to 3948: 13.7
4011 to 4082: 27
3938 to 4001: 19.1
